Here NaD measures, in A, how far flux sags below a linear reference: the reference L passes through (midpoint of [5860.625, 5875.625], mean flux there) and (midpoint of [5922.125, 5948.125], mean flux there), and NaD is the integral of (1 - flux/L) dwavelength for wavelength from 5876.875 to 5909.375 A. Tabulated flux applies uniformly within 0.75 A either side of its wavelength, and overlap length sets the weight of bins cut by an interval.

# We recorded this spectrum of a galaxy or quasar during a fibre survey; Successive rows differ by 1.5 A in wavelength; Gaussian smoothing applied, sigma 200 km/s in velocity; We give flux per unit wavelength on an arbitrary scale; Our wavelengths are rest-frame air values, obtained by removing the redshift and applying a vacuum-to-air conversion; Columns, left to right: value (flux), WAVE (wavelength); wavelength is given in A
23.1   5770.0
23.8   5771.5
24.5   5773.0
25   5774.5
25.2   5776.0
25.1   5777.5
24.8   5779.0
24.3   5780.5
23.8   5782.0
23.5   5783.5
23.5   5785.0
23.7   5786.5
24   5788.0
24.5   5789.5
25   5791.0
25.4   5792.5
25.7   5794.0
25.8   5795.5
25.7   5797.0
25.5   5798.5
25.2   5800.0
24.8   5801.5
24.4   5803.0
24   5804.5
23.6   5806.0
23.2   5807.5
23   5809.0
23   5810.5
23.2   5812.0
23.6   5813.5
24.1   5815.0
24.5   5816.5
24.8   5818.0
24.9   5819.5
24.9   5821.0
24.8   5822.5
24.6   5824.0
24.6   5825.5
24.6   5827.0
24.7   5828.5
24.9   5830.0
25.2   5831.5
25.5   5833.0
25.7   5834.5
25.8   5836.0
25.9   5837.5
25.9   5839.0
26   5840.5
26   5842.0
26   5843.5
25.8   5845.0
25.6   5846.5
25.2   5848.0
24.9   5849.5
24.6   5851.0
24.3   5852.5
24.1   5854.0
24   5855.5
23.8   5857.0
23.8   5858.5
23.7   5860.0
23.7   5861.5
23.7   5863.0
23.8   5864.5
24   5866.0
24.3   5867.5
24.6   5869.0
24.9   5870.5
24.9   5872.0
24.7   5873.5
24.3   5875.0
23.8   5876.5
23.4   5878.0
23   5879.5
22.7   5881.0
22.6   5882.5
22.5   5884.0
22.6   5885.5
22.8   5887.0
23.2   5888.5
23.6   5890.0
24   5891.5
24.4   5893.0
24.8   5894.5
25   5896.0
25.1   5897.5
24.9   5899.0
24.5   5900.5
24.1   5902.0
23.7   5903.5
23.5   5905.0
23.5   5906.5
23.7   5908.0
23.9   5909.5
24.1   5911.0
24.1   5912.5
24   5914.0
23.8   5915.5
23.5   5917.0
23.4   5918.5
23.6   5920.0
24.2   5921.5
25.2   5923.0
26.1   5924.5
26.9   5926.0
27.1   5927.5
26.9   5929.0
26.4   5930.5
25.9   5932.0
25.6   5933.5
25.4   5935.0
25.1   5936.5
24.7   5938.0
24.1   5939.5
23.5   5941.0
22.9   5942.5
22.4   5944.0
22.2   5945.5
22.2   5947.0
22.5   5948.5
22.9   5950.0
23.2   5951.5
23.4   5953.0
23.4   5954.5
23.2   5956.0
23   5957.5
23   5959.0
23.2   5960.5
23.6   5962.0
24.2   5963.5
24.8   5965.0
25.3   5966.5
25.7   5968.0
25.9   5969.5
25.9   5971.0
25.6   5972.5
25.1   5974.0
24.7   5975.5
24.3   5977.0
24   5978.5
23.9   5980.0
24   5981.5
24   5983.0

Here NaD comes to 1.04 A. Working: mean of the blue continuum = 24.3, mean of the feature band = 23.7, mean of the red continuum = 24.8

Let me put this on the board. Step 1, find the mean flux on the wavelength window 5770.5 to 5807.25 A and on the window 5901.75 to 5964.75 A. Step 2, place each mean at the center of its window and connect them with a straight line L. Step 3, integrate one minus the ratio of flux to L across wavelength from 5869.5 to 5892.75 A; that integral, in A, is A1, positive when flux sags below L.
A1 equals 0.7 A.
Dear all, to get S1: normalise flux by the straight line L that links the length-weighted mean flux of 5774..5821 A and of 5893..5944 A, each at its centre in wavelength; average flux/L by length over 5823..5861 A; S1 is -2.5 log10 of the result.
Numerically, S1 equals -0.022 mag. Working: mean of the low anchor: 24.4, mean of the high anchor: 24.6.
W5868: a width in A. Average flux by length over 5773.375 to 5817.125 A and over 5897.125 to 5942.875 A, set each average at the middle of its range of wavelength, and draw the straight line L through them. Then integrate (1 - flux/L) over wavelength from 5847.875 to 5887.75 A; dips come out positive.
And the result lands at 1.1 A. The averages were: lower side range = 24.4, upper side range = 24.6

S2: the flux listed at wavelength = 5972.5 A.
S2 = 25.6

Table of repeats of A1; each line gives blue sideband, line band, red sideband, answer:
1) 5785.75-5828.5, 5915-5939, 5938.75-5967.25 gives -1.76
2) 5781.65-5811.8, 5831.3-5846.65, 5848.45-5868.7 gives -1.03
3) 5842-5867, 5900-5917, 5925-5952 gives 0.42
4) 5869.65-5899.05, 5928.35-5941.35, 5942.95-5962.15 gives -1.22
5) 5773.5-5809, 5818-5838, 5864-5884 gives -0.67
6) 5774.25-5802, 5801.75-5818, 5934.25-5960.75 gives 0.54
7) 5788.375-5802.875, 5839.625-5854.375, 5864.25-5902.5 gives -0.49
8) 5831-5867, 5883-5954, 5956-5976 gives 1.56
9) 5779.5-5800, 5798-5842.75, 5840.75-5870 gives -0.15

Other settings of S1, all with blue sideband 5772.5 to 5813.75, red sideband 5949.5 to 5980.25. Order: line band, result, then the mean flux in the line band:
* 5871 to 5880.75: 0.02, 24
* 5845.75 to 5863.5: 0.00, 24.3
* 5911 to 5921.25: 0.02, 23.8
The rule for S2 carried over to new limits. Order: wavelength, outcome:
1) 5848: 25.2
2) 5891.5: 24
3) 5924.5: 26.1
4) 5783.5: 23.5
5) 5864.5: 23.8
